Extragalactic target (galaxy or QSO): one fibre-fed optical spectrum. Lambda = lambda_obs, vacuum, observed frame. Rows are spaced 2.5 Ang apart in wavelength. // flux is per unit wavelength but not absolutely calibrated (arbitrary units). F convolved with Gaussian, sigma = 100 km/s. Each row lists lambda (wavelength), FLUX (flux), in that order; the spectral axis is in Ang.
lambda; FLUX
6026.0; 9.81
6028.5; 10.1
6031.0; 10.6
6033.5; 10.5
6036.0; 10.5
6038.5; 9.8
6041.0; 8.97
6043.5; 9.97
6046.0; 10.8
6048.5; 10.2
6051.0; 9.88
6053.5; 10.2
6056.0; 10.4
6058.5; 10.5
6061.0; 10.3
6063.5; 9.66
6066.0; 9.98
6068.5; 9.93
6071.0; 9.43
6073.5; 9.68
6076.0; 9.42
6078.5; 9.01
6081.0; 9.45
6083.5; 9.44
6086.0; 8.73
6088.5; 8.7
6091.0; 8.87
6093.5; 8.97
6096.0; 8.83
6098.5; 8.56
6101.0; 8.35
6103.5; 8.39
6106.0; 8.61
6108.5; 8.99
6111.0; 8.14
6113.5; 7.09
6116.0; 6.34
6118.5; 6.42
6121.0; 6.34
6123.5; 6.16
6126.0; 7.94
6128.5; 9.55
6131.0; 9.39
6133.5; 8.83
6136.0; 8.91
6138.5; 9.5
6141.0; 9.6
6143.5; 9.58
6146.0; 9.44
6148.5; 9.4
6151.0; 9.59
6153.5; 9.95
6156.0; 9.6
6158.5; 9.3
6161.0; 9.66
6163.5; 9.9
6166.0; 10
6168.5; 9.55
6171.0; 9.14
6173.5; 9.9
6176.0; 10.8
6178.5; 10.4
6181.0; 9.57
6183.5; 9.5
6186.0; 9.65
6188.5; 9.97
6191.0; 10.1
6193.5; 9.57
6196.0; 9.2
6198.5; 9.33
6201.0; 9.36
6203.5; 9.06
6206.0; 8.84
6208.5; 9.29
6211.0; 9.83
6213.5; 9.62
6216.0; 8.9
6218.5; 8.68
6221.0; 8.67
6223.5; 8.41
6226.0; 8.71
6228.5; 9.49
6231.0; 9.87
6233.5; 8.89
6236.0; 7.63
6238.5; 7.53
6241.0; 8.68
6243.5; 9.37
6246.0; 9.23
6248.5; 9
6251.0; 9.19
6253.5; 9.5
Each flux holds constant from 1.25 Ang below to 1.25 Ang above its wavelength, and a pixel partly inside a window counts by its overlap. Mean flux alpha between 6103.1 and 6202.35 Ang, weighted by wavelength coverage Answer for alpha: 9.07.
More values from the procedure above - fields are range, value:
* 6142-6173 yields 9.6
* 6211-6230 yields 9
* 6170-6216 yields 9.6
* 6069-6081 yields 9.43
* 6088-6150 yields 8.44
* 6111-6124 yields 6.65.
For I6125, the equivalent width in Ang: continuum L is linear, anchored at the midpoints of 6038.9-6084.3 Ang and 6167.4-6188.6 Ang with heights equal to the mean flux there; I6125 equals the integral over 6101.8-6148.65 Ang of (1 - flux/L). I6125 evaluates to 7.2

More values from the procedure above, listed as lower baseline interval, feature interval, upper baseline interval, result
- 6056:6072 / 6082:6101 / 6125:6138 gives 1.5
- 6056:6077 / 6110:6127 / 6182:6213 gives 5.0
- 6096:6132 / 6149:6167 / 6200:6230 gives -2.8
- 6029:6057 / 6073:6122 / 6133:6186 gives 7.5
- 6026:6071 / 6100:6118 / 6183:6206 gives 3.5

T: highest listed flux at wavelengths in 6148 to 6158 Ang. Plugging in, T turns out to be 9.95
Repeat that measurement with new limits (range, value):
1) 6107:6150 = 9.6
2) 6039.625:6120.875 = 10.8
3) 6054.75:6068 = 10.5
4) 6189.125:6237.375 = 10.1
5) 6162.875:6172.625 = 10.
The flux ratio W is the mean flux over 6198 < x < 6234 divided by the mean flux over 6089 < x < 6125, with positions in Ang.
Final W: 1.16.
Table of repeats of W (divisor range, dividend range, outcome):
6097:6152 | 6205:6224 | 1.08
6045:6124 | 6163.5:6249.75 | 1.04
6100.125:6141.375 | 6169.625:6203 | 1.20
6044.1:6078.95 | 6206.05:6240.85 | 0.89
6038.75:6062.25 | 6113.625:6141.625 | 0.79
